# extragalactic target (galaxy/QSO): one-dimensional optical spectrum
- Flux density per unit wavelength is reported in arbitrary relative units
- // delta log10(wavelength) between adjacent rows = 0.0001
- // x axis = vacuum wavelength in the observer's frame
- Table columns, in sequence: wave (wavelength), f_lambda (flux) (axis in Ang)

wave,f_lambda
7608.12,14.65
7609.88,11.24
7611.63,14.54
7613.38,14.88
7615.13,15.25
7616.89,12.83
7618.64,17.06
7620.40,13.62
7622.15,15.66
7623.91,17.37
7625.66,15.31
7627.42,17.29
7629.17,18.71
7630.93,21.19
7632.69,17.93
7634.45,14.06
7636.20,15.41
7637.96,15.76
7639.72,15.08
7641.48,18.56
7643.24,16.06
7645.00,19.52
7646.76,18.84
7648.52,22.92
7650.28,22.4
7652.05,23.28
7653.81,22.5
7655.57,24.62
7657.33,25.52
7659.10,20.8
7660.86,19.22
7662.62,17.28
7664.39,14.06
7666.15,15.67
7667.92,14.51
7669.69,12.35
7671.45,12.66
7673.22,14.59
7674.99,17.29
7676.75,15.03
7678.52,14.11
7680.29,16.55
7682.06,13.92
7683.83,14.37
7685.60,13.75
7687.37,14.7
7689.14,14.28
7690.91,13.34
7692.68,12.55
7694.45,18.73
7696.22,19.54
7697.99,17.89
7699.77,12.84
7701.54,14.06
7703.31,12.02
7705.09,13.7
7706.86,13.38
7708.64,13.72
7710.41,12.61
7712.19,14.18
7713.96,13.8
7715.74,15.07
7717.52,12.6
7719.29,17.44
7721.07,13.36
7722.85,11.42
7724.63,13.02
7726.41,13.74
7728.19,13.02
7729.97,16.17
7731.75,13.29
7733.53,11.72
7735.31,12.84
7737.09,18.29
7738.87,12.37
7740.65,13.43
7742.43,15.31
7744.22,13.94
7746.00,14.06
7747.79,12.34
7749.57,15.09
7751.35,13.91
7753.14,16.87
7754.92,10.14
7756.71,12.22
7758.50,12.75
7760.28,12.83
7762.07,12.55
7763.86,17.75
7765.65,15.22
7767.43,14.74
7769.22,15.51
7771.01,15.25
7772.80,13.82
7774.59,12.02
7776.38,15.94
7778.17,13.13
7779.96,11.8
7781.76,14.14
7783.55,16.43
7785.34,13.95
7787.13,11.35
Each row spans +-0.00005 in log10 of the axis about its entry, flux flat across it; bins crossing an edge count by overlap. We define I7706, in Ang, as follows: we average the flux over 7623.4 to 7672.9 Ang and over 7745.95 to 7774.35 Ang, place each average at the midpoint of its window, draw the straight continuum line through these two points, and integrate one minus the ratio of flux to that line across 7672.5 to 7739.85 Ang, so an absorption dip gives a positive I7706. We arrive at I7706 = 6.95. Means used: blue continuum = 18.1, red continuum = 14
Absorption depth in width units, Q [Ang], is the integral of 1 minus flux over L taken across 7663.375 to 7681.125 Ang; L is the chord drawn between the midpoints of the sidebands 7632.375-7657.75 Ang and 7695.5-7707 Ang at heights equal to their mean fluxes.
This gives 2.55 Ang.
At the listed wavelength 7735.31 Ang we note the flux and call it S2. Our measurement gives 12.84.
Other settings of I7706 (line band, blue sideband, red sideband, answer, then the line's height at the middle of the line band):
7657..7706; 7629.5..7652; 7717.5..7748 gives 2.8 Ang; 16.4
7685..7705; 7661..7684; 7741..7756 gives -0.3 Ang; 14.6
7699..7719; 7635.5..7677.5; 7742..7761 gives 2.6 Ang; 15.6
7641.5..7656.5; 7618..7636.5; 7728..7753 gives -4.5 Ang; 16.2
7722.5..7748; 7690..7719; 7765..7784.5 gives 1.2 Ang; 14.4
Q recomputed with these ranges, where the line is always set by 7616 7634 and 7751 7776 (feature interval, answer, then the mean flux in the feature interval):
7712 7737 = 1.6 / 13.8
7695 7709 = 0.4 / 14.8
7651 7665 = -4.4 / 21.1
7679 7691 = 0.8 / 14.5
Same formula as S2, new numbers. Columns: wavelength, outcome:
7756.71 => 12.22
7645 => 19.52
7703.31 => 12.02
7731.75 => 13.29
